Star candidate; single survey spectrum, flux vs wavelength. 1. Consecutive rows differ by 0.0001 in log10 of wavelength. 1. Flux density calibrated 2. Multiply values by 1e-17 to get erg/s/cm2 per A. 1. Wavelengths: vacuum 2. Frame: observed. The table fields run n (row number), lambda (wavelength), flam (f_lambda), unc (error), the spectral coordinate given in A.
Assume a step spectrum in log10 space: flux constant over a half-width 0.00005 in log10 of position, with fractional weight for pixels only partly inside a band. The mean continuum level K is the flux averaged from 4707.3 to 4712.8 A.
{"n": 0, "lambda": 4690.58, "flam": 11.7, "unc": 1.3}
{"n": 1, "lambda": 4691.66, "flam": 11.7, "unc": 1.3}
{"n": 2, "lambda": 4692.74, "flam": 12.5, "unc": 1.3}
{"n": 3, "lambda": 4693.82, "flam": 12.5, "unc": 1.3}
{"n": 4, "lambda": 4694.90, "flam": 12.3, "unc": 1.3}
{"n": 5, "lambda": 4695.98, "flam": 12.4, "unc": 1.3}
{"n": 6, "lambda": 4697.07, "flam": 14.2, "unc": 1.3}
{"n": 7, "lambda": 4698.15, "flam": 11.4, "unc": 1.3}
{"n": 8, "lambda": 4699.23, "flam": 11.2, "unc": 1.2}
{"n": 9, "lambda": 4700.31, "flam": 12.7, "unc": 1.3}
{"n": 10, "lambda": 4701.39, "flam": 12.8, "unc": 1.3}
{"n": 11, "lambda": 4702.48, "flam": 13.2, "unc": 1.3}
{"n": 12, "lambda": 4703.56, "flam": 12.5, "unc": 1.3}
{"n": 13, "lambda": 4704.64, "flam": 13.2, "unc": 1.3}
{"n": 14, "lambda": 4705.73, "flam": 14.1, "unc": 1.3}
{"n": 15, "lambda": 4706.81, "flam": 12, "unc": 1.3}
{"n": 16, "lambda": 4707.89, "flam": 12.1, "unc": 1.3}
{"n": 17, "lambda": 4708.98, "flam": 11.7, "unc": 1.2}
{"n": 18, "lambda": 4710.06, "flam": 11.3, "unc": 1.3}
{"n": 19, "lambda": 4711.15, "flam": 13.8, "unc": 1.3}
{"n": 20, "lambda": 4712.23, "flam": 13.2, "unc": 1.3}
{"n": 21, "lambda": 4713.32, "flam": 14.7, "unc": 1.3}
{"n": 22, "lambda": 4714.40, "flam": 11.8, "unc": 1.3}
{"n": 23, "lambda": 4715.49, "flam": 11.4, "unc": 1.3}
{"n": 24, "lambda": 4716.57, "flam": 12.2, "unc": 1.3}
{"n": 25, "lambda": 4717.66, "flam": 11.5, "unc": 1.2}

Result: 12.4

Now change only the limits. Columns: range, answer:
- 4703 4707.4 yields 13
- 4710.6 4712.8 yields 13.5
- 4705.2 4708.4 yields 12.8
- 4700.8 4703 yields 13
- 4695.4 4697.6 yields 13.2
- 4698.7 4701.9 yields 12.2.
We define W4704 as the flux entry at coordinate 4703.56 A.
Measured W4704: 12.5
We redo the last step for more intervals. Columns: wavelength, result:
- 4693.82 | 12.5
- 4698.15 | 11.4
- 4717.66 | 11.5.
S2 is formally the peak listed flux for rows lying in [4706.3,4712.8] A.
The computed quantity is 13.8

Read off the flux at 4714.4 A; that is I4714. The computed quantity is 11.8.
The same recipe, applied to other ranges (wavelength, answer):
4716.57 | 12.2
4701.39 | 12.8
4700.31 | 12.7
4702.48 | 13.2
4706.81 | 12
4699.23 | 11.2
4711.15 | 13.8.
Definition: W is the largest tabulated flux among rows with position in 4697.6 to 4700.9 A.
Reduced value 12.7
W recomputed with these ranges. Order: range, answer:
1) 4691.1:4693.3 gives 12.5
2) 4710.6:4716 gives 14.7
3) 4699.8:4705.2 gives 13.2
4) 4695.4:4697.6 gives 14.2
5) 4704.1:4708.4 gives 14.1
